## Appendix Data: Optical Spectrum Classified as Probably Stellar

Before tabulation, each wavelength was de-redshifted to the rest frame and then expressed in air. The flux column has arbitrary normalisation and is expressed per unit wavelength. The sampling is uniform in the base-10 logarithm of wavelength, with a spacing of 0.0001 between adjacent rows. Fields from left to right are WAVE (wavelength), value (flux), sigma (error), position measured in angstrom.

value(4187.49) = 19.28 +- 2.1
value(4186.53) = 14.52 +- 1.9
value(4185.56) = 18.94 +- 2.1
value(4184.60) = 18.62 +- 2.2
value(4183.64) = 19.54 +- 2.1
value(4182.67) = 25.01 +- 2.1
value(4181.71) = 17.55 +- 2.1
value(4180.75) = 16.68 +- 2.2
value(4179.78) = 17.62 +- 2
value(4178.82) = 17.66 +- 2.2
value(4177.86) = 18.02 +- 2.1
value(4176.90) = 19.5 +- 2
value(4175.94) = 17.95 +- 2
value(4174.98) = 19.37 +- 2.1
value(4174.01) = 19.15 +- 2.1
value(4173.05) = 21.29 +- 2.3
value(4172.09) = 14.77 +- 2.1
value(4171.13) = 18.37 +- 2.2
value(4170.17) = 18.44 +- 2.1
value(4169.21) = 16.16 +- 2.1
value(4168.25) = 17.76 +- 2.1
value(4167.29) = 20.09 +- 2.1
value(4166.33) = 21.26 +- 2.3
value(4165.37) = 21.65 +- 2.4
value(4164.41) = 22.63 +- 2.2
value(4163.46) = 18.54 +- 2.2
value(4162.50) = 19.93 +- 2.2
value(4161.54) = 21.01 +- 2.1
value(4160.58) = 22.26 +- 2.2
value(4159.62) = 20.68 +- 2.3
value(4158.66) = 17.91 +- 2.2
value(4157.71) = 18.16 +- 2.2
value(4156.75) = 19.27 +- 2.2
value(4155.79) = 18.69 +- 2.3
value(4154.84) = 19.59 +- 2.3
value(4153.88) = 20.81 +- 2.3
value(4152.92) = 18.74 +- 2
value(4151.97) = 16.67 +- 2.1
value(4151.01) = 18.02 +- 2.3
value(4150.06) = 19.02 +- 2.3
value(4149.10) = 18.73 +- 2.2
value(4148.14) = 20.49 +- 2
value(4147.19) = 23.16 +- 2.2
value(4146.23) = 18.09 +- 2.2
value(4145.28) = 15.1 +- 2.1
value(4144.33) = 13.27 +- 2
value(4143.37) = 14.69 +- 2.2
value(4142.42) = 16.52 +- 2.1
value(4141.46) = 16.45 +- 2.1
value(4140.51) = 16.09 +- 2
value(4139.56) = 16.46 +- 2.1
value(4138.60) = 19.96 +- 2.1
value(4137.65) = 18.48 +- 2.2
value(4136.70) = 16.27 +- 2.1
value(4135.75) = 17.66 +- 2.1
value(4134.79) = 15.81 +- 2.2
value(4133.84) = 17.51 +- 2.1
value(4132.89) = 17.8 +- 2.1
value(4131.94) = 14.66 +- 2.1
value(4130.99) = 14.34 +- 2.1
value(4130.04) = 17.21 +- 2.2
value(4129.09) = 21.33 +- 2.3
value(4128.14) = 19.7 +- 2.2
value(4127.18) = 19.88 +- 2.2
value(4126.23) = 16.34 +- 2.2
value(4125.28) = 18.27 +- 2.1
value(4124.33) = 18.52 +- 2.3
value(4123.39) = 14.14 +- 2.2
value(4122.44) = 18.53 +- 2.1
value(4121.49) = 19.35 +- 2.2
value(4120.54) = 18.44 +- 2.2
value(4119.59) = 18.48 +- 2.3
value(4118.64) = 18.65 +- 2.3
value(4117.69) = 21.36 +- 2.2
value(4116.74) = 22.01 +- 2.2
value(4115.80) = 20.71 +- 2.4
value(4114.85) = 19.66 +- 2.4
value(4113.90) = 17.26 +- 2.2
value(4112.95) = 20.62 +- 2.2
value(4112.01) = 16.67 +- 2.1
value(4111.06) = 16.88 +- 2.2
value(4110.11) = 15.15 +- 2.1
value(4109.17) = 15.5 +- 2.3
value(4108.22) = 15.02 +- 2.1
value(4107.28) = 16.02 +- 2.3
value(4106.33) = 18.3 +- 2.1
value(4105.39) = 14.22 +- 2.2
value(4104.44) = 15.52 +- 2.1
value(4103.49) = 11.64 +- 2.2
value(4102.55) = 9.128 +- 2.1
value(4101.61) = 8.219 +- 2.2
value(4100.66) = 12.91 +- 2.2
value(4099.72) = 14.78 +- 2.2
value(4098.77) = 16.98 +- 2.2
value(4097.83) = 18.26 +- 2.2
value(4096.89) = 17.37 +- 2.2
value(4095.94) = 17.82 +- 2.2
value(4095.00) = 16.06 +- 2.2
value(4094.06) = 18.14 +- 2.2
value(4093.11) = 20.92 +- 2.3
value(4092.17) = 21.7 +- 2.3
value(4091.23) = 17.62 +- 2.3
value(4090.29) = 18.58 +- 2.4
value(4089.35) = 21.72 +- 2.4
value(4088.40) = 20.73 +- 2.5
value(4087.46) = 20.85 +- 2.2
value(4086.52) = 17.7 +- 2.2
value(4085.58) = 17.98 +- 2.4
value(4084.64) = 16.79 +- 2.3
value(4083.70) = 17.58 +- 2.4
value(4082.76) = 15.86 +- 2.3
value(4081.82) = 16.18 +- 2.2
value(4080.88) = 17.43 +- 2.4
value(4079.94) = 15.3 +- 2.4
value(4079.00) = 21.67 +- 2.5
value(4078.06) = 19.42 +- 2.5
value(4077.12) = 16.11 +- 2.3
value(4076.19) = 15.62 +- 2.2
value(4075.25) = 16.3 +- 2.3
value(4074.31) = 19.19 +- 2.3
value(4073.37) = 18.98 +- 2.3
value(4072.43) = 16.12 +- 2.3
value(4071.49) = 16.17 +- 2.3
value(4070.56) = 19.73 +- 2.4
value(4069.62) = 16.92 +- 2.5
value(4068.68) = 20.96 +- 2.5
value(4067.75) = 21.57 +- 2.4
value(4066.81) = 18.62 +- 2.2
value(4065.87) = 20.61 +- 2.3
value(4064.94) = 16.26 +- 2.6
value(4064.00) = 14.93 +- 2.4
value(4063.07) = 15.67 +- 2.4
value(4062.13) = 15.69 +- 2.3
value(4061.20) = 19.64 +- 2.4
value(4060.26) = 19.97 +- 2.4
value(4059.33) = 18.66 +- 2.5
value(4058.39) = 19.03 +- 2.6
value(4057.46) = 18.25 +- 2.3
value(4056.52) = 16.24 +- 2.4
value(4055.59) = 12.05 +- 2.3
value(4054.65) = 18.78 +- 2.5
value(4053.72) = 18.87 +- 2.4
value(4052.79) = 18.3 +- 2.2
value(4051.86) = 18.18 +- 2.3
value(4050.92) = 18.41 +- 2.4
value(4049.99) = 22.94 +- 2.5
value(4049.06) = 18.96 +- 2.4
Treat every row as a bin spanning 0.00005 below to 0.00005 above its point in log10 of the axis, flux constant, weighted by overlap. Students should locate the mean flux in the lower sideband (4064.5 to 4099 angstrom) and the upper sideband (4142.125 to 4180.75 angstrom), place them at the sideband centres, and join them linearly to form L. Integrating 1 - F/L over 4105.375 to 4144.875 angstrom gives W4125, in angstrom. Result 2.2 angstrom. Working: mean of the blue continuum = 18.3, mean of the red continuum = 18.8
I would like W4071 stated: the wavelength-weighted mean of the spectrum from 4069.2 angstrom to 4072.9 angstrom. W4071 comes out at 17.2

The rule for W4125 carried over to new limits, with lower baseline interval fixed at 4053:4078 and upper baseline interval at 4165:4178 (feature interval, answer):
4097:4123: 2.2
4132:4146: 1.5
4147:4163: -0.7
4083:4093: -0.6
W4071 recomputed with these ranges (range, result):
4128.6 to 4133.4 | 17.1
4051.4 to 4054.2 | 18.5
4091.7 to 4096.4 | 18.9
